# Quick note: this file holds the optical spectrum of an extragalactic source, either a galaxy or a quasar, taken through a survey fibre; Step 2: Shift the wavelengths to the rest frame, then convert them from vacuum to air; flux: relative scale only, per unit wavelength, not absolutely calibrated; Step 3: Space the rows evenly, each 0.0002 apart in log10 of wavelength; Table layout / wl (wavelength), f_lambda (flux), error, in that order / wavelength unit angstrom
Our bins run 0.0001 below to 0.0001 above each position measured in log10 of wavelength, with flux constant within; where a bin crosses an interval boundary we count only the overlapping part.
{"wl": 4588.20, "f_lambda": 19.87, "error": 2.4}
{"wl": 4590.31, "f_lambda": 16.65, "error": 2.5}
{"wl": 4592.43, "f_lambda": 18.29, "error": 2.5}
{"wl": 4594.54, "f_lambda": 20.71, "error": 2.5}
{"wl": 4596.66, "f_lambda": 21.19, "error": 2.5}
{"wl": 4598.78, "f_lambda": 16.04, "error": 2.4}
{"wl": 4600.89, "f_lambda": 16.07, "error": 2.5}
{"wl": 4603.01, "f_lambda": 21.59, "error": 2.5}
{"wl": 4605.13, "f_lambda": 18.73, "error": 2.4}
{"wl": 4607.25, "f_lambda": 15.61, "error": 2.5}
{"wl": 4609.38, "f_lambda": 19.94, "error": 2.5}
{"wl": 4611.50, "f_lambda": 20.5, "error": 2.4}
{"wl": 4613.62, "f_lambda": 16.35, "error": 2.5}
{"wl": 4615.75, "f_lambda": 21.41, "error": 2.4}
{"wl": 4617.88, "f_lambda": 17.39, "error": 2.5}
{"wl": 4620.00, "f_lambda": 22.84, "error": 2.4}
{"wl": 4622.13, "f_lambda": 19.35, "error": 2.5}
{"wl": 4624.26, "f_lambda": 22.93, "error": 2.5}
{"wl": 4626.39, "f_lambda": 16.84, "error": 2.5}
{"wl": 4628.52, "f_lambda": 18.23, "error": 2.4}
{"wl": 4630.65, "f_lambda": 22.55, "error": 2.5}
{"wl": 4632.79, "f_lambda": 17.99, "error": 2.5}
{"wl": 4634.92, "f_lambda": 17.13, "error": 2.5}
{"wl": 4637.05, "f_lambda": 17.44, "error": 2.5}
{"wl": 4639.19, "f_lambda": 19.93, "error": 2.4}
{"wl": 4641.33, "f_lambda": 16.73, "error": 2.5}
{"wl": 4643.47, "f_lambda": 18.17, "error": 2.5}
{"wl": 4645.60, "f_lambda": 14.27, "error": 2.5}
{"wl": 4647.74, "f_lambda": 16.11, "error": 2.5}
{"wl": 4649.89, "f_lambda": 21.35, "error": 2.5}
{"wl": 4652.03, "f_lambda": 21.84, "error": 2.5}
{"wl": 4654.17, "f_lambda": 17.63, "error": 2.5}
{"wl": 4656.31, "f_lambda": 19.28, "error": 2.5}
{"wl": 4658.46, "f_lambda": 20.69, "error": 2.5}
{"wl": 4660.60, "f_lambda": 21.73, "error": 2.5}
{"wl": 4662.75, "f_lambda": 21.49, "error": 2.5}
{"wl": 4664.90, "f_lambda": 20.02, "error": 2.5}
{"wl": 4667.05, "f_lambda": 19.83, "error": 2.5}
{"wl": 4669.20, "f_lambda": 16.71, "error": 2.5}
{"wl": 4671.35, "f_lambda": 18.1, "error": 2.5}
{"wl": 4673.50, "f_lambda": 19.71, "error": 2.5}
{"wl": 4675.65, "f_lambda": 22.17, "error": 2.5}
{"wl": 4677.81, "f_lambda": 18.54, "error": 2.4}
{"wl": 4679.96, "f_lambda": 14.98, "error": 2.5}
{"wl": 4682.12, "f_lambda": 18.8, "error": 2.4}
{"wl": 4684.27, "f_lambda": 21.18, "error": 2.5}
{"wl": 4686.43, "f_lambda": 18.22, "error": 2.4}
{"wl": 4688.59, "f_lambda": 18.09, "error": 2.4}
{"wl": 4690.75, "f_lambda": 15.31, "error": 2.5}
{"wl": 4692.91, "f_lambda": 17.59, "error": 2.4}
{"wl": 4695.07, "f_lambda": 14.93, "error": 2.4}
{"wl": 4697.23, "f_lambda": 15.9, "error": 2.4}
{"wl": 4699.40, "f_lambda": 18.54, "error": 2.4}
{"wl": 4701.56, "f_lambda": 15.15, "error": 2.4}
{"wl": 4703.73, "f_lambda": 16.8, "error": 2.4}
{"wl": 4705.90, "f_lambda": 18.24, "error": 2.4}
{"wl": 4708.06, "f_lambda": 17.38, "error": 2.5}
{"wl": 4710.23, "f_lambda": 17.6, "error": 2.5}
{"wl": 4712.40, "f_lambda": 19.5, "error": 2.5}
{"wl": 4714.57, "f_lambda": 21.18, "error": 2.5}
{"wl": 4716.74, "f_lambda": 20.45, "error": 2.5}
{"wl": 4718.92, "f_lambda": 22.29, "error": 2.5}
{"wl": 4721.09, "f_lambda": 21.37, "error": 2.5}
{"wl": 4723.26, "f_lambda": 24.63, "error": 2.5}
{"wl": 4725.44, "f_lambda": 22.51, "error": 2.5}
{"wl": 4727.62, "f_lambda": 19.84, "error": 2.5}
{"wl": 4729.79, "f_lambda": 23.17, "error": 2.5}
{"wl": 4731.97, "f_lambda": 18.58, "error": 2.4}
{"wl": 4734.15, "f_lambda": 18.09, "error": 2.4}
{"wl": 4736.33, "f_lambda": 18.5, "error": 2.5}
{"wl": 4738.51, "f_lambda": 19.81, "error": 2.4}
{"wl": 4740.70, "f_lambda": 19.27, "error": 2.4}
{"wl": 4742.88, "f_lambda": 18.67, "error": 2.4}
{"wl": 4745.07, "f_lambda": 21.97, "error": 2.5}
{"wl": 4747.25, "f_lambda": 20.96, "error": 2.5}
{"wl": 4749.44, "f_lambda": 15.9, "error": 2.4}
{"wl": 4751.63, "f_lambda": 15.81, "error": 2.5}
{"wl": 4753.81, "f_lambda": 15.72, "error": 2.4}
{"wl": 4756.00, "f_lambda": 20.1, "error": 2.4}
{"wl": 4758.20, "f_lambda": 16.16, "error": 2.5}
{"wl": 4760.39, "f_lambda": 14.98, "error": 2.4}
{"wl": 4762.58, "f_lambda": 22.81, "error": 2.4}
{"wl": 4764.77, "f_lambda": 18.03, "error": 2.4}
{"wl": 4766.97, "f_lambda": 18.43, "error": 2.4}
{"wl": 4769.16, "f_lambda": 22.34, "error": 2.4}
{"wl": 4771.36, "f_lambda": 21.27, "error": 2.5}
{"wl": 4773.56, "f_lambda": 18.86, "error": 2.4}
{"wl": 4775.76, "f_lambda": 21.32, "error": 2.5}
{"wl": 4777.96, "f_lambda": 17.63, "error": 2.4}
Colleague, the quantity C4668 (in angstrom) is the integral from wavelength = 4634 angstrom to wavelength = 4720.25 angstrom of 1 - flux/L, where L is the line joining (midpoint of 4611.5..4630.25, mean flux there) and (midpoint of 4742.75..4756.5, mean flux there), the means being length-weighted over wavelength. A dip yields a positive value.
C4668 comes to 2.3 angstrom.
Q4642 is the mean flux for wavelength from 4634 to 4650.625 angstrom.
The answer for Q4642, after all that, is 17.6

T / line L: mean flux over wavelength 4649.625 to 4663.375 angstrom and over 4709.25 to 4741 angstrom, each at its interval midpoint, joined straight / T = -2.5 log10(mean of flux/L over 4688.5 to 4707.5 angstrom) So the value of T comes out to 0.22 mag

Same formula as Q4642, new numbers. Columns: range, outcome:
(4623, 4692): 18.9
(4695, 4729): 19.3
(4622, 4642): 18.9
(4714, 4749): 20.6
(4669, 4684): 18.7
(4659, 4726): 19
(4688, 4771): 18.9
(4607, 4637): 19.3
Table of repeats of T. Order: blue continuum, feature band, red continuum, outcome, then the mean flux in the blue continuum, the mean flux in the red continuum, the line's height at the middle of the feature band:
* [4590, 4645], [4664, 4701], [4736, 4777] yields 0.05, 18.9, 19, 18.9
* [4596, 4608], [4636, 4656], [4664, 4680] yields 0.03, 18.2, 19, 18.7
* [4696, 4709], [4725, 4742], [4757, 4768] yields -0.13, 17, 18.1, 17.5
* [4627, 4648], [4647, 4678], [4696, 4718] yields -0.10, 17.9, 18.1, 18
